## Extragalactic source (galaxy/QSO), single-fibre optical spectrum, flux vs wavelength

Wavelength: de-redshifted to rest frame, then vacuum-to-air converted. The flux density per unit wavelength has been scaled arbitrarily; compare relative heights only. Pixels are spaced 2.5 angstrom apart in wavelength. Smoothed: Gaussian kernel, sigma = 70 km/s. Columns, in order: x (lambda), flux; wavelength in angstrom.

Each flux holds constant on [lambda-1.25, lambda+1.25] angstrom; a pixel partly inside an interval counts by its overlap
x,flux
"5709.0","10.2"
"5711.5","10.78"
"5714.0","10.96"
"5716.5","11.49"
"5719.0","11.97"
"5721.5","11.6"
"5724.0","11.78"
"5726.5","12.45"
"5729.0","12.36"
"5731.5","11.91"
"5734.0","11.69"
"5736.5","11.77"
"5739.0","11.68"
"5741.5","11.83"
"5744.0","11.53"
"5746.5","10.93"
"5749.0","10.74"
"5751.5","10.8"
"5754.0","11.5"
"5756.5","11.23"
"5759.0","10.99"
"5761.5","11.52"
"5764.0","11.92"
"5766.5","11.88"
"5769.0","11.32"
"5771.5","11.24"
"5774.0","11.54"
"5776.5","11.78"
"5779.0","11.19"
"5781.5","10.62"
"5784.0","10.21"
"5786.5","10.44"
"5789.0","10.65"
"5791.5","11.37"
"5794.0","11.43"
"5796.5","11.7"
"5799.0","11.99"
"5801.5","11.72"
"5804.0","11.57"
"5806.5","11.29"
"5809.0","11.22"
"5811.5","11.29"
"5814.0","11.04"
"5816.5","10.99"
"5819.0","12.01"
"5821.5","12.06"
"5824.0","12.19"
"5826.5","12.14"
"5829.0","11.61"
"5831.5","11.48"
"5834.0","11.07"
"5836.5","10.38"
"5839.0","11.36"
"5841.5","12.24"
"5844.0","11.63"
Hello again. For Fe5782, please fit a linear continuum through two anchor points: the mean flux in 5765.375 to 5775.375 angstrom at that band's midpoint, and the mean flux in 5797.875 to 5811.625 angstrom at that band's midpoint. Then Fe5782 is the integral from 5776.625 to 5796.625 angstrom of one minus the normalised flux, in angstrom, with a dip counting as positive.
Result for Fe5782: 0.96 angstrom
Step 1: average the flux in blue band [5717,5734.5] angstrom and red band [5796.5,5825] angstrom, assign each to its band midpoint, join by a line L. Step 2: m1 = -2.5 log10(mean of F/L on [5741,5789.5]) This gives 0.06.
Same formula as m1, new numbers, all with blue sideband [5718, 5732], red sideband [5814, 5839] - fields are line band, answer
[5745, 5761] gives 0.08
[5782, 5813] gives 0.04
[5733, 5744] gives 0.02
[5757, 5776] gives 0.03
